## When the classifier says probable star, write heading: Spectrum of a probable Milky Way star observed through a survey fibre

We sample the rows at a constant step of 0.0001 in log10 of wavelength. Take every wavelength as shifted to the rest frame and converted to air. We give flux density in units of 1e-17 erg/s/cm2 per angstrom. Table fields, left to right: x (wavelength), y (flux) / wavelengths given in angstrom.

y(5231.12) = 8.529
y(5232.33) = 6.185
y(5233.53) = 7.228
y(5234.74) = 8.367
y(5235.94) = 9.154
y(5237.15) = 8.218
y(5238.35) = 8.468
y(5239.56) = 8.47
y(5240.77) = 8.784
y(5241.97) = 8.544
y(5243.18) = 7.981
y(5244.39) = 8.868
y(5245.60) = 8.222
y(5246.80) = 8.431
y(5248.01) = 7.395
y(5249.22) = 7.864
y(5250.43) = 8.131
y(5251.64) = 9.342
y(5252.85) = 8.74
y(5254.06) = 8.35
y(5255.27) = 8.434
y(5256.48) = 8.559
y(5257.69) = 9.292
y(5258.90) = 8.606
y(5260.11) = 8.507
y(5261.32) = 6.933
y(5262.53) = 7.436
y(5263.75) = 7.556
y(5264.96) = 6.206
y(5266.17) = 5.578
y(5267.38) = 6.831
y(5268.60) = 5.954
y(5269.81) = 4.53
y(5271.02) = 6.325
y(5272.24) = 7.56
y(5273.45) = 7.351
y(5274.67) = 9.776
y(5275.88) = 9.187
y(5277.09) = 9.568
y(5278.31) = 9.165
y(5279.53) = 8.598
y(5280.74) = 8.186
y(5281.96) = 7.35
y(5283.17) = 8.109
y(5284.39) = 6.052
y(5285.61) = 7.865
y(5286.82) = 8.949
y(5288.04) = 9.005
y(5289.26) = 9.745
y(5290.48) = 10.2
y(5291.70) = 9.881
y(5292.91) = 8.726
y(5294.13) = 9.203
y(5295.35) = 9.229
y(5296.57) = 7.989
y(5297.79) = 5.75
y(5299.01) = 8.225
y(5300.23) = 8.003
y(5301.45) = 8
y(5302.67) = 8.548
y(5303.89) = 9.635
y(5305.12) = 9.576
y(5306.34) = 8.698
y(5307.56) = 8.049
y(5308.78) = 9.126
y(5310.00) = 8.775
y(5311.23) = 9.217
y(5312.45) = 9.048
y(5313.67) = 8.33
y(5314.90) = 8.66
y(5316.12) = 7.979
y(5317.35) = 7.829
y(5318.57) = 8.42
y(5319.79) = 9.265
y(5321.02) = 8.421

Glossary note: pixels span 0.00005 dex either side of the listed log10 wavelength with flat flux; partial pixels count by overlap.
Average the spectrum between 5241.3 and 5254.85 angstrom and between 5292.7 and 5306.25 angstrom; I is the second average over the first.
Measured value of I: 1.01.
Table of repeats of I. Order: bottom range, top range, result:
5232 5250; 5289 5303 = 1.05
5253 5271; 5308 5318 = 1.17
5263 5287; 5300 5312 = 1.17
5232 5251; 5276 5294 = 1.06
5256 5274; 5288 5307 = 1.23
